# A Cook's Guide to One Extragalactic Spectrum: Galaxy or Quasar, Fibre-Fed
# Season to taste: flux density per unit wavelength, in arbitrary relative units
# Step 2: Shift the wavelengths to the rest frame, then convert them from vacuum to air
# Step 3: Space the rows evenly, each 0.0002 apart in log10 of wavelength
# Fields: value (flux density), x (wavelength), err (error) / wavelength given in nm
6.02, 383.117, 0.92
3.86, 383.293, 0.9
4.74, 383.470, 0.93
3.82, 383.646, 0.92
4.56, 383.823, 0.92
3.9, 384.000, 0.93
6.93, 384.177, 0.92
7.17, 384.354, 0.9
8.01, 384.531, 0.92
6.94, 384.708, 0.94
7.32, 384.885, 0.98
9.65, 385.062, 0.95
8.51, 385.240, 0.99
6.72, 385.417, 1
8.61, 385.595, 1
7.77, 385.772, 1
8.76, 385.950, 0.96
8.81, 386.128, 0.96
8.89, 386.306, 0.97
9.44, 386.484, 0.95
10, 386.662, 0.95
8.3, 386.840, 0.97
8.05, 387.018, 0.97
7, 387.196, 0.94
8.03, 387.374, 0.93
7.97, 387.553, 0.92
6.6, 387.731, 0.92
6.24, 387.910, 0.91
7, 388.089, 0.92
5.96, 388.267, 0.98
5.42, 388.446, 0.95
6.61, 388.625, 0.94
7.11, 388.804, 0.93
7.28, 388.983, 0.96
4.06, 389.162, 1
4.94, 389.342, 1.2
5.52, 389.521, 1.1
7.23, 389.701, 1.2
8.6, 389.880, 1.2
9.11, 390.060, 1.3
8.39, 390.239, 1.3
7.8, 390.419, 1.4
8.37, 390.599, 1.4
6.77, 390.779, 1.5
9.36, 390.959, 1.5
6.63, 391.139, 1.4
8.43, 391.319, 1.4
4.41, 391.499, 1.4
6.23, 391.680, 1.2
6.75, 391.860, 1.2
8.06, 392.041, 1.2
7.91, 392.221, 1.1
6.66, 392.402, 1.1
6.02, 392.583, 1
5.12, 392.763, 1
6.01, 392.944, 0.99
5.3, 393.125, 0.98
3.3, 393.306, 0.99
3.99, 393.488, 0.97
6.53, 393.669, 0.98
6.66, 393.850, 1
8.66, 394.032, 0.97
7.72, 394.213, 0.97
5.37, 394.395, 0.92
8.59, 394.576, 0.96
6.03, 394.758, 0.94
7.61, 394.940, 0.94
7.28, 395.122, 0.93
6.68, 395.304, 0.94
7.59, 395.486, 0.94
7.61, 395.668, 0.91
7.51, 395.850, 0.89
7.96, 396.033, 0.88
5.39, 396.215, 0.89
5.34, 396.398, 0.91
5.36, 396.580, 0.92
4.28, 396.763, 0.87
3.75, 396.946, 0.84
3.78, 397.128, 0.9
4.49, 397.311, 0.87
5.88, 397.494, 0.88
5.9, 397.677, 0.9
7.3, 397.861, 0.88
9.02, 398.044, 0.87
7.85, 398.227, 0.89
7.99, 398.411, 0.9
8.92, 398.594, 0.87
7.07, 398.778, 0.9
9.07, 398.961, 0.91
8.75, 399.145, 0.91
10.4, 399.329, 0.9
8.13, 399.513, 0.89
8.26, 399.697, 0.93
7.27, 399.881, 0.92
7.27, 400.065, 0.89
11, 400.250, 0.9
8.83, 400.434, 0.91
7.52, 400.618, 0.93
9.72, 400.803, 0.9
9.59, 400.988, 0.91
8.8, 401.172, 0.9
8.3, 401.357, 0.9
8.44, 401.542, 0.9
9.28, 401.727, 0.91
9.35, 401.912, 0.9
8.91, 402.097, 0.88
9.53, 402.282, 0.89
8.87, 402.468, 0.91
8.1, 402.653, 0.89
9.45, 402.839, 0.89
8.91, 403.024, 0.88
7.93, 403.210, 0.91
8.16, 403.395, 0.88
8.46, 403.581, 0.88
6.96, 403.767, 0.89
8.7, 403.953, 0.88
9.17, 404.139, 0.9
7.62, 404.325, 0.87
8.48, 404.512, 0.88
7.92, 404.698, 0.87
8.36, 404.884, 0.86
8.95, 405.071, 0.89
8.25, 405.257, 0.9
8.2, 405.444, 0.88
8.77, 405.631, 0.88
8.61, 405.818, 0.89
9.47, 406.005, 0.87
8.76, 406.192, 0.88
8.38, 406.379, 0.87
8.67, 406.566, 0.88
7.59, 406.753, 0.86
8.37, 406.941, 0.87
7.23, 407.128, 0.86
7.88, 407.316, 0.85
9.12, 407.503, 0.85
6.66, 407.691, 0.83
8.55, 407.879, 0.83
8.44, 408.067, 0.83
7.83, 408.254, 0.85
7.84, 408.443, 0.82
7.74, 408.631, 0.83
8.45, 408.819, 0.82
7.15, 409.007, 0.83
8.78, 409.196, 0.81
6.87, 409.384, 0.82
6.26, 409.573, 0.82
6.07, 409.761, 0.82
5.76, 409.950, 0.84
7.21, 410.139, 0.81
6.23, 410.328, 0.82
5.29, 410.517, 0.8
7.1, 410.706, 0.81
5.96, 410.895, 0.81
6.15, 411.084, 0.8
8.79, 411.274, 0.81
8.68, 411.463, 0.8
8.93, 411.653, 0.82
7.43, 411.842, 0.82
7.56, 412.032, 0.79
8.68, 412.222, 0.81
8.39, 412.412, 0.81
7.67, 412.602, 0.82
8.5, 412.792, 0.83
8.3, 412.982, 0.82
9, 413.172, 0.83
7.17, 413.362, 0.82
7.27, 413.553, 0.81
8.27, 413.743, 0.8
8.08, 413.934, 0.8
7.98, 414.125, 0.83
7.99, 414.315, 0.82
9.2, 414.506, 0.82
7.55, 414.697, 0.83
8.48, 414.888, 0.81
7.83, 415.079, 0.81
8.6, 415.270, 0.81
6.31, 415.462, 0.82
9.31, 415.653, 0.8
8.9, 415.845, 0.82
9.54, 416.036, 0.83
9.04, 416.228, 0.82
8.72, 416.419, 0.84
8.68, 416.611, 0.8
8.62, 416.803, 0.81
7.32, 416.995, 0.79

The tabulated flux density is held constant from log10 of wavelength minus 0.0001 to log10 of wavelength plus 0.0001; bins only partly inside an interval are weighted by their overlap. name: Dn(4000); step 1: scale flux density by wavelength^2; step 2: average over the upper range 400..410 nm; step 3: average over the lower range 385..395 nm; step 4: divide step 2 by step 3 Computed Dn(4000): 1.25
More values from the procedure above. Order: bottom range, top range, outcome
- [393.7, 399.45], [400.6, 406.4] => 1.28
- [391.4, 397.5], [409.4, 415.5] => 1.34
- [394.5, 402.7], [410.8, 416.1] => 1.13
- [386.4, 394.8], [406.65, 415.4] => 1.23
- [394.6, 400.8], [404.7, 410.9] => 1.12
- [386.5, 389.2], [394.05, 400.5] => 1.05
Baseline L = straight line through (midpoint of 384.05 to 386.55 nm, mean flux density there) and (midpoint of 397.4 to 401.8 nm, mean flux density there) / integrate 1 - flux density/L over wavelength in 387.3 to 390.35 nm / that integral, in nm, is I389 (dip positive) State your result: 0.48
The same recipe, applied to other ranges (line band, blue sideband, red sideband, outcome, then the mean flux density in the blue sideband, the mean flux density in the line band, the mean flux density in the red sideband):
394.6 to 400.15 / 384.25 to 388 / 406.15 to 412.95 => 0.585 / 8.03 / 7.01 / 7.64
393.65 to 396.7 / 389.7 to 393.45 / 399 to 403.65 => 0.271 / 6.92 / 6.92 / 8.77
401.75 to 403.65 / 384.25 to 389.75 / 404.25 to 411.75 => -0.272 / 7.41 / 8.79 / 7.78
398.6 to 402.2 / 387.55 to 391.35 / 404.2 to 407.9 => -0.403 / 7.02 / 8.74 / 8.29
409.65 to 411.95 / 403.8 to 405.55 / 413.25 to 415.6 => 0.318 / 8.36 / 6.97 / 7.93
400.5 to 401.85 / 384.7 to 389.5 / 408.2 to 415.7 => -0.223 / 7.46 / 8.82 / 7.66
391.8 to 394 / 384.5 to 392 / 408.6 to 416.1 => 0.418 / 7.46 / 6.08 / 7.73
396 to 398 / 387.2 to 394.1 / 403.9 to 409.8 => 0.508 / 6.71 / 5.42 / 8.11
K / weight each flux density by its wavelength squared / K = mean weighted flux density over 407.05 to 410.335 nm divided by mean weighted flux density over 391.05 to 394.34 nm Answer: 1.28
